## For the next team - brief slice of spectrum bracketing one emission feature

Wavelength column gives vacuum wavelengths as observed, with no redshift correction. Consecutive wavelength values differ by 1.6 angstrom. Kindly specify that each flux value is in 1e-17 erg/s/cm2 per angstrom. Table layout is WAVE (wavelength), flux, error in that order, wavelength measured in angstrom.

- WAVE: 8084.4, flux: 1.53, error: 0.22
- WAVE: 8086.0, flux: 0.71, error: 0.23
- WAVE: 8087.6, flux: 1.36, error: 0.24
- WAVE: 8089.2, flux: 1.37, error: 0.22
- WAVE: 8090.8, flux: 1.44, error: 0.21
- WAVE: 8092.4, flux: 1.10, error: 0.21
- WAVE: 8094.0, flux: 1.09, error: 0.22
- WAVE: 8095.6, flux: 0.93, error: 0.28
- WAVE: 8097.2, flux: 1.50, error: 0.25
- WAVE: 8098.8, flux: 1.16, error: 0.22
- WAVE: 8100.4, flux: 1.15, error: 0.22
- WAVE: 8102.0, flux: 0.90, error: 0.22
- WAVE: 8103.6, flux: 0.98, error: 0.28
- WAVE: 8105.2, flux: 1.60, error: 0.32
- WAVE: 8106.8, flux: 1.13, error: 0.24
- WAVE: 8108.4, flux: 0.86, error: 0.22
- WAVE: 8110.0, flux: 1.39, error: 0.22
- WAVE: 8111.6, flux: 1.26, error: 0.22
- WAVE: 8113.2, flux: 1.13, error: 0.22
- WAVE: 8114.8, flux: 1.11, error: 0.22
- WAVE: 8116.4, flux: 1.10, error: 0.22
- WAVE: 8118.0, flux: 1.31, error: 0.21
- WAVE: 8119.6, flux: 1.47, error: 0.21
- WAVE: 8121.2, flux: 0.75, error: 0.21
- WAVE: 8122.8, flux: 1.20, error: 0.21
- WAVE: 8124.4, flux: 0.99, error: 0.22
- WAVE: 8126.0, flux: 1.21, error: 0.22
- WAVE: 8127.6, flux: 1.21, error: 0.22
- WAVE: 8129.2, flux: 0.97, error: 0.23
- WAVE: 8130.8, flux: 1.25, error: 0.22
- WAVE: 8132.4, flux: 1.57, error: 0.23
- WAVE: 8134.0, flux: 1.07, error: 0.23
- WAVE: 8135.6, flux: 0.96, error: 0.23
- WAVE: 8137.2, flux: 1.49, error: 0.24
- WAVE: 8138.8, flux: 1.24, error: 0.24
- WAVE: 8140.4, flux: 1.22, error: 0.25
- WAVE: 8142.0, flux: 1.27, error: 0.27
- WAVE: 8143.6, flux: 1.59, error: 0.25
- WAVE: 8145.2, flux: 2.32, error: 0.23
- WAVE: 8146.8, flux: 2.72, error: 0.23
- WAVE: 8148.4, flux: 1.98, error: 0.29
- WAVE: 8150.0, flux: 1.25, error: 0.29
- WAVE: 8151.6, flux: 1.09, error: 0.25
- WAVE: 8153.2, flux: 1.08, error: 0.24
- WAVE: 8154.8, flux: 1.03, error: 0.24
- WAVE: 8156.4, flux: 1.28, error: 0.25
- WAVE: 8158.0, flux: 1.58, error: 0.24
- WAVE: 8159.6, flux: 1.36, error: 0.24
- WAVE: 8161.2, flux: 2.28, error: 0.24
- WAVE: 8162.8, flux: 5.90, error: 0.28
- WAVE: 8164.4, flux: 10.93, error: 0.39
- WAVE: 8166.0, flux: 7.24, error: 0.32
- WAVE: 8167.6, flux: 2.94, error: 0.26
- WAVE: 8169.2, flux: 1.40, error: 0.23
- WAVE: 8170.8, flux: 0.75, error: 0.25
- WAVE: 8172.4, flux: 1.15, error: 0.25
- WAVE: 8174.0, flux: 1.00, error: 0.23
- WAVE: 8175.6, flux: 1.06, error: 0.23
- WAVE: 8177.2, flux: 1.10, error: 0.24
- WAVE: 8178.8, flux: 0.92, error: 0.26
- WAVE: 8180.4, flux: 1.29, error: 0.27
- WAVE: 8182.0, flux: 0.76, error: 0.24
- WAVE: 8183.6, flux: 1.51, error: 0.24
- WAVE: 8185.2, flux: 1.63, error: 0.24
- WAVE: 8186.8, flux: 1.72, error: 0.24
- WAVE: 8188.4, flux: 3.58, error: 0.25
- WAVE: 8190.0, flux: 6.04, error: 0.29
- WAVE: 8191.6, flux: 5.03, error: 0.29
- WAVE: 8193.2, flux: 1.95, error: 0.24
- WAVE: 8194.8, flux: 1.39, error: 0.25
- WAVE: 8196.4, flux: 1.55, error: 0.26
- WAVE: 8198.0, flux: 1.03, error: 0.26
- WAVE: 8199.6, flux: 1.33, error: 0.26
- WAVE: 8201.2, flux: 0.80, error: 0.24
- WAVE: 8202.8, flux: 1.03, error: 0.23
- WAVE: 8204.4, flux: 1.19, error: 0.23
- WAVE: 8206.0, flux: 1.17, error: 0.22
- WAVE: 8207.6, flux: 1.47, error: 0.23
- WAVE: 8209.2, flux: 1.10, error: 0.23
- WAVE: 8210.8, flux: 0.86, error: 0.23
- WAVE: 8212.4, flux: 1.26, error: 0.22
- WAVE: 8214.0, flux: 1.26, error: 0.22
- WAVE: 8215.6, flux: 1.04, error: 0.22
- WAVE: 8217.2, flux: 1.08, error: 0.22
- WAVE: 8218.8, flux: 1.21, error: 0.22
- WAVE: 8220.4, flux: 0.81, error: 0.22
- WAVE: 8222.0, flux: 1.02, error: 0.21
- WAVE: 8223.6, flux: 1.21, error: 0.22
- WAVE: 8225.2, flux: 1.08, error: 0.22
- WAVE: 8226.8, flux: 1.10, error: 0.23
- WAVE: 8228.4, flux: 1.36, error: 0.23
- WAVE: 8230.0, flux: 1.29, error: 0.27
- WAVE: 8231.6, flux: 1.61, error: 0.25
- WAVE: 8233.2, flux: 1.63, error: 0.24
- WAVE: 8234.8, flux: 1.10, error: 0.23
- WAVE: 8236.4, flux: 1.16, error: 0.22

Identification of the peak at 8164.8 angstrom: Halpha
